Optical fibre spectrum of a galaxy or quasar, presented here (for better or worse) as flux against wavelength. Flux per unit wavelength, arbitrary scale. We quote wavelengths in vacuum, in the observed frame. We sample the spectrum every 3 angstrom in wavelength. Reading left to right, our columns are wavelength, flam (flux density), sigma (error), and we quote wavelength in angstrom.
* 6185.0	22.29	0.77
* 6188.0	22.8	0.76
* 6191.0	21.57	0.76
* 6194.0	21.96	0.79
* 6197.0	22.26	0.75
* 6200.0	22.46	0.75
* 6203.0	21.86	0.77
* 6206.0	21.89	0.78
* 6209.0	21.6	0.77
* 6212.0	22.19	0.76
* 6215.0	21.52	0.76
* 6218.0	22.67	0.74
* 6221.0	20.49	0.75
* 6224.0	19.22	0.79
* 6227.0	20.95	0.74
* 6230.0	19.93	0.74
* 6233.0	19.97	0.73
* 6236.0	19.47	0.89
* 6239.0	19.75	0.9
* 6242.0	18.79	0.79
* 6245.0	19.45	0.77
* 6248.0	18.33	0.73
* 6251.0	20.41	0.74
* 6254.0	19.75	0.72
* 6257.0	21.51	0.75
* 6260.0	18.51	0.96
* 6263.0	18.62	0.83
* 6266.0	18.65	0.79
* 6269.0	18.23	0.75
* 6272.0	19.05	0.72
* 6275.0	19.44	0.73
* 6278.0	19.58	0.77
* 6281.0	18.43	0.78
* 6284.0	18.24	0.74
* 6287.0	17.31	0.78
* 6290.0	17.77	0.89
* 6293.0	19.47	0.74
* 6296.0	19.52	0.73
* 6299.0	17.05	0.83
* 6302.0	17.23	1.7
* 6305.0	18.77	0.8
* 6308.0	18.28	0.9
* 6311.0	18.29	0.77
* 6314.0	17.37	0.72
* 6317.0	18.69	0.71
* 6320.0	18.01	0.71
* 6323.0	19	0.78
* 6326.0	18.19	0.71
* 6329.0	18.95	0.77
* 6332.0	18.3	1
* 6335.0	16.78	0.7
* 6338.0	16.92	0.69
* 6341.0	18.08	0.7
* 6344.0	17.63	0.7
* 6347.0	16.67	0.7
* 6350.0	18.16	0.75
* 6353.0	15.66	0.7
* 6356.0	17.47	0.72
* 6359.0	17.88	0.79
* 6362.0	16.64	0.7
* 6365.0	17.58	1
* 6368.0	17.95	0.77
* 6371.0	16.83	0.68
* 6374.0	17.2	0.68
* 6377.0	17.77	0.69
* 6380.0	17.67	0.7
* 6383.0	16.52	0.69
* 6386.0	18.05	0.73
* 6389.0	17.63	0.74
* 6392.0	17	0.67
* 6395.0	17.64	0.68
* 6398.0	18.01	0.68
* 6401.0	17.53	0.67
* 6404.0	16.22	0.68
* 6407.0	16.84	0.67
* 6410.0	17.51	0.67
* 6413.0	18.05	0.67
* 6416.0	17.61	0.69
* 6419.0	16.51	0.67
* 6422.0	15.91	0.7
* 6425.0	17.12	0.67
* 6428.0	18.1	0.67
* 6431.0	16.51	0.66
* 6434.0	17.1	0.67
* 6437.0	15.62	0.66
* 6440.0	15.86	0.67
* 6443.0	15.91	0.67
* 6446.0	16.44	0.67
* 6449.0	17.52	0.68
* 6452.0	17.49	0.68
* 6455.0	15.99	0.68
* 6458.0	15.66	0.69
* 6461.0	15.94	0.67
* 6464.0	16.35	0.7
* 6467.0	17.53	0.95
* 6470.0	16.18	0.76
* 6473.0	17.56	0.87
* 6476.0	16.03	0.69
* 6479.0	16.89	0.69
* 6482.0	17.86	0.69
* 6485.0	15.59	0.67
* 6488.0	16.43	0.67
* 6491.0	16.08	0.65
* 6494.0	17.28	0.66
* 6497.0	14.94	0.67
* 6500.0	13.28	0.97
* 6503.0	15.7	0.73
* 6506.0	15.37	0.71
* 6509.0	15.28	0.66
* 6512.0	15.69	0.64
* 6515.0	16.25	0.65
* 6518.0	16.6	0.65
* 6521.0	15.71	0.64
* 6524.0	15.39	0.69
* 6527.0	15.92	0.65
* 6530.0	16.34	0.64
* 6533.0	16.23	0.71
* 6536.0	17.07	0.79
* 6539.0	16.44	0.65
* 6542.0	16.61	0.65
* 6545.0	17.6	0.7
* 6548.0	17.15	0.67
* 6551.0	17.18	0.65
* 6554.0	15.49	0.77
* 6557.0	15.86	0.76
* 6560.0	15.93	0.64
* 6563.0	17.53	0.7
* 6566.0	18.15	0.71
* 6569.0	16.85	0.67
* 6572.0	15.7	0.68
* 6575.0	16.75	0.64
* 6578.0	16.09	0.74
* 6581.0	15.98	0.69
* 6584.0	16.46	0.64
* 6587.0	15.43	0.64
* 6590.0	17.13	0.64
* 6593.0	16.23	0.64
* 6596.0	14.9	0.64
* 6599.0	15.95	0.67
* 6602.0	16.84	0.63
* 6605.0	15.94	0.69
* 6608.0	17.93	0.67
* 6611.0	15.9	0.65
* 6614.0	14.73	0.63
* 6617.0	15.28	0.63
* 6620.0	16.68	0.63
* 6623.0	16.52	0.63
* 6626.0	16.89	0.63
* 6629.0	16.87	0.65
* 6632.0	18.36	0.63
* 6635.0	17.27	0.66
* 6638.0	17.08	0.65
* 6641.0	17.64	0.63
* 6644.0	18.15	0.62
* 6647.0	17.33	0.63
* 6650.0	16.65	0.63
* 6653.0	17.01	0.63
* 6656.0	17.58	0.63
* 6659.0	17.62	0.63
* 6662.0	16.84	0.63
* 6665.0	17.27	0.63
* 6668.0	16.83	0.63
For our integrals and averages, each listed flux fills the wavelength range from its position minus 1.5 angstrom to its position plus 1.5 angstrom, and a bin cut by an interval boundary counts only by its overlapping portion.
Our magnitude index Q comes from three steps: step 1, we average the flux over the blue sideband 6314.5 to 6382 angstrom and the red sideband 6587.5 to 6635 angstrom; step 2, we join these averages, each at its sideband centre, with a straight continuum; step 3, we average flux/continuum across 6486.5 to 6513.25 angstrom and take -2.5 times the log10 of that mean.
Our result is 0.09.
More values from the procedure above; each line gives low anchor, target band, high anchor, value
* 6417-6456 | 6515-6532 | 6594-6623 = 0.02 mag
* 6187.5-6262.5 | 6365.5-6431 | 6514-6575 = 0.07 mag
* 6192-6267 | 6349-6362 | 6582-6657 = 0.12 mag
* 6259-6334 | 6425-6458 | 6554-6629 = 0.05 mag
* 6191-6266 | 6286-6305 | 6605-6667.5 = 0.10 mag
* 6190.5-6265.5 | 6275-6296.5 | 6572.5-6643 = 0.07 mag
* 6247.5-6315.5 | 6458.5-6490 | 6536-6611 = 0.04 mag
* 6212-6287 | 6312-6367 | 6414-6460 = 0.03 mag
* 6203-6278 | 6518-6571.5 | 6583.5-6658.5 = 0.05 mag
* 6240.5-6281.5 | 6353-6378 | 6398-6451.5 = 0.03 mag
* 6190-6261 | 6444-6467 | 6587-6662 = 0.12 mag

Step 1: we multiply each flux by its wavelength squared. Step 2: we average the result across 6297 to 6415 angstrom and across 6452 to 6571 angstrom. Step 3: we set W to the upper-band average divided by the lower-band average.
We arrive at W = 0.97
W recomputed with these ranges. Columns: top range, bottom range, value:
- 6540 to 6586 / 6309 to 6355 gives 1.00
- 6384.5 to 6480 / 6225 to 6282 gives 0.92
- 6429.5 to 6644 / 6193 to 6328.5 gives 0.92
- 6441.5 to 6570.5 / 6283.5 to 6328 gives 0.96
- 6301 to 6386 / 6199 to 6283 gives 0.91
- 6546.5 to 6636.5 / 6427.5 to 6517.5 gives 1.05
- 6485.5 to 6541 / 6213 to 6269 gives 0.87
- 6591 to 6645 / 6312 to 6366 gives 1.02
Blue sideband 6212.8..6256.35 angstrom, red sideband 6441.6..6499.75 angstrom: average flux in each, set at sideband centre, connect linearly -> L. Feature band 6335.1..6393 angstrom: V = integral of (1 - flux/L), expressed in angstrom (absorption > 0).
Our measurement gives 2.5 angstrom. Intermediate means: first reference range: 20.1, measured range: 17.3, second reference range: 16.4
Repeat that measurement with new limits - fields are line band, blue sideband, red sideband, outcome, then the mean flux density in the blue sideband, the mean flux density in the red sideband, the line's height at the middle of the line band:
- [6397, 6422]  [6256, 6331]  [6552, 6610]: 0.68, 18.5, 16.4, 17.7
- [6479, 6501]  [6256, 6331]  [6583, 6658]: 1.74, 18.5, 16.7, 17.4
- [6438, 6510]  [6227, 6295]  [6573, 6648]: 5.58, 19.2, 16.6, 17.6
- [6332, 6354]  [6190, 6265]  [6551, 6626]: 2.26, 20.6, 16.3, 19.2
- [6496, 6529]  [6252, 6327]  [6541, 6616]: 2.77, 18.6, 16.4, 16.9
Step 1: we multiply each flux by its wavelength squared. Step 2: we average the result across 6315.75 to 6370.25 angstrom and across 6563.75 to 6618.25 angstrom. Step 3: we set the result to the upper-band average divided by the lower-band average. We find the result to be 0.99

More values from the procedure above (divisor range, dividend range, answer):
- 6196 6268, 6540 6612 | 0.90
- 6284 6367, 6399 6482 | 0.97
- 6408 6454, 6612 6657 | 1.07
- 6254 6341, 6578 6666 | 1.00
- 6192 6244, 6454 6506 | 0.84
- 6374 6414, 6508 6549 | 0.98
